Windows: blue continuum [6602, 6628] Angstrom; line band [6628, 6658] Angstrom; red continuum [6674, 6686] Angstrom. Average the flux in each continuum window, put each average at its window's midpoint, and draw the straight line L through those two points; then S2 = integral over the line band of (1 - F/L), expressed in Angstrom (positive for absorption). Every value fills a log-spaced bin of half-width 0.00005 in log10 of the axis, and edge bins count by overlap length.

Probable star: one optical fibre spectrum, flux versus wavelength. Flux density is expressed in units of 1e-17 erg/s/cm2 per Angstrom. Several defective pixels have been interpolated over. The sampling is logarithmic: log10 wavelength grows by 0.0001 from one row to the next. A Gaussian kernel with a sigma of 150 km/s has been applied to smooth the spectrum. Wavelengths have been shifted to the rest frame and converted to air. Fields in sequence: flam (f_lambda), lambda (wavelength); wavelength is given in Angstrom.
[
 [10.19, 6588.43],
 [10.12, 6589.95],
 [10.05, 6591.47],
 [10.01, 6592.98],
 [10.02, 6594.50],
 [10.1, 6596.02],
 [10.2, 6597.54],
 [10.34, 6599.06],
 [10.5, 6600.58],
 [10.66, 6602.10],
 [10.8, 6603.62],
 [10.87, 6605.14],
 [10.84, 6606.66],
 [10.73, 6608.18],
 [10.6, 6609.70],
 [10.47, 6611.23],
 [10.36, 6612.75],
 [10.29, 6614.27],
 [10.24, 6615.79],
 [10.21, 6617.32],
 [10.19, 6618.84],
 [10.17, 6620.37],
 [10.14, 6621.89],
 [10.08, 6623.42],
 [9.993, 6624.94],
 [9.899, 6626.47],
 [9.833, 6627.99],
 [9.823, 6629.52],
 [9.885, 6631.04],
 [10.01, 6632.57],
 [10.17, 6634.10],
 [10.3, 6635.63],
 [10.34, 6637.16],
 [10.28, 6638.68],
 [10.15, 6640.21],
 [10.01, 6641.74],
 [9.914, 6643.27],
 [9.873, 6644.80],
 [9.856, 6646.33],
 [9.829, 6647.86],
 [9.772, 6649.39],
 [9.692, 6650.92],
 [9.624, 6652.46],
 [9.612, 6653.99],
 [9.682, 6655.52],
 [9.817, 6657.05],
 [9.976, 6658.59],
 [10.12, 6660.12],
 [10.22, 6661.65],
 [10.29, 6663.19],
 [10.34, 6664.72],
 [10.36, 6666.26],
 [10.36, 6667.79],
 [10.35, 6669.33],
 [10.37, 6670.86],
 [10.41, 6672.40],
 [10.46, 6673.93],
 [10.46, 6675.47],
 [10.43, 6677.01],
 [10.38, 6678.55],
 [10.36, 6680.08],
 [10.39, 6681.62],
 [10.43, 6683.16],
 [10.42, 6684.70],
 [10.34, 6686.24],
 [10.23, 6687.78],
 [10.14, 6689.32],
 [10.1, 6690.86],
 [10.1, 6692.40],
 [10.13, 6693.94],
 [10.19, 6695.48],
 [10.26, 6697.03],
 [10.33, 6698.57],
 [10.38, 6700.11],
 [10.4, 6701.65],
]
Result 1.3 Angstrom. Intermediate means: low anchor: 10.4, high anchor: 10.4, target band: 9.92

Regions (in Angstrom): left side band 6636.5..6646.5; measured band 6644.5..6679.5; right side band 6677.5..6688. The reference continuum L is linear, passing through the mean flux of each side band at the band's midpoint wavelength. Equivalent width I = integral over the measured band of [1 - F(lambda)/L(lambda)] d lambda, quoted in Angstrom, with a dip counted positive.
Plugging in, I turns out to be 0.4 Angstrom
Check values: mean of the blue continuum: 10.1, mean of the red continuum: 10.4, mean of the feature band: 10.1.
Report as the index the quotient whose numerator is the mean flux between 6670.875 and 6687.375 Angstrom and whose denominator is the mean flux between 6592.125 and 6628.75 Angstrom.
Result 1.0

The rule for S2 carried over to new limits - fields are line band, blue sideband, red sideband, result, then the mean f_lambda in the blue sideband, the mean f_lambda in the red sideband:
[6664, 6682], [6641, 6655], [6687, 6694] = -0.7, 9.79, 10.1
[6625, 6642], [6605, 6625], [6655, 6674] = 0.4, 10.4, 10.2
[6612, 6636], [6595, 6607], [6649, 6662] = 0.3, 10.5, 9.82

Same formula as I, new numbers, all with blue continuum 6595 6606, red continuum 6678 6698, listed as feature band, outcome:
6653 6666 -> 0.4 Angstrom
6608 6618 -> 0.1 Angstrom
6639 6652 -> 0.6 Angstrom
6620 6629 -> 0.4 Angstrom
